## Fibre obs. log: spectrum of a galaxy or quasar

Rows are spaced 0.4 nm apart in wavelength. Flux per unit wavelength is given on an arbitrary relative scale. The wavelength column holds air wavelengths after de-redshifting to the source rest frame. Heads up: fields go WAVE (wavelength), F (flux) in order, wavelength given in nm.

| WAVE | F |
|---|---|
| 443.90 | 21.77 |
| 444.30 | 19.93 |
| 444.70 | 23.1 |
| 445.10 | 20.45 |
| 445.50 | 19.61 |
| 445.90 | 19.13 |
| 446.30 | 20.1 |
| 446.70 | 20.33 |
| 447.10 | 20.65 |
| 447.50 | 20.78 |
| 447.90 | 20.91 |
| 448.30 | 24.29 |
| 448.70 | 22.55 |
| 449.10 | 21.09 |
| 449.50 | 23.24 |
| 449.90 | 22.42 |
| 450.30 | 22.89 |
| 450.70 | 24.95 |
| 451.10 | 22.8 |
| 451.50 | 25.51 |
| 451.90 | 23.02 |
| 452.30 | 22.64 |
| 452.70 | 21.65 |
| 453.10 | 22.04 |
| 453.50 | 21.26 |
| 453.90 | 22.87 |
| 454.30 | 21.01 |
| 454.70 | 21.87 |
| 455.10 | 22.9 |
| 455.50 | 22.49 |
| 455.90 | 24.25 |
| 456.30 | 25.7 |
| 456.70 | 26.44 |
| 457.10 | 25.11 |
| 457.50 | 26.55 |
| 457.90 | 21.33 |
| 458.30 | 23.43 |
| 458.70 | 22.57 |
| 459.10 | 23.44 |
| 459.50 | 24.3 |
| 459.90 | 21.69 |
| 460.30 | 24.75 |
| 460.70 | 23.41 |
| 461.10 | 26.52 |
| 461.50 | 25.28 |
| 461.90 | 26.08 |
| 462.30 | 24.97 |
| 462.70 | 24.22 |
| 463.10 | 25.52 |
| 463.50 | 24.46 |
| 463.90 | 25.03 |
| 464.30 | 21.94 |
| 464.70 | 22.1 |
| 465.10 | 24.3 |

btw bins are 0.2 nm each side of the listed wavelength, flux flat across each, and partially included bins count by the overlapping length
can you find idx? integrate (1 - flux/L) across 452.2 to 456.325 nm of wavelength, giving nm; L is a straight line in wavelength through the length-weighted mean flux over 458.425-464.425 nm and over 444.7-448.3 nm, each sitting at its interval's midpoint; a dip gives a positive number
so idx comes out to 0.01 nm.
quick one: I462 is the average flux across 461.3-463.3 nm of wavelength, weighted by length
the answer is 25.2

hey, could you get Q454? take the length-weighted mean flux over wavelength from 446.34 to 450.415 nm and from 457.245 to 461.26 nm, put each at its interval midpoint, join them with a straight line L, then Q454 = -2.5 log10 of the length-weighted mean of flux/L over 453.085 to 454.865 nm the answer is 0.05 mag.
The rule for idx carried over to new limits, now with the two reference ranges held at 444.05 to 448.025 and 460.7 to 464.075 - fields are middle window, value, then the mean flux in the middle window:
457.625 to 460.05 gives 0.122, 22.9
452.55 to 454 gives 0.043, 21.9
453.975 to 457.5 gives -0.087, 23.9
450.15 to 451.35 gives -0.099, 23.7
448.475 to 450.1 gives -0.070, 22.4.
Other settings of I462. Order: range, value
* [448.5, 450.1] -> 22.3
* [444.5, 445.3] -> 21.8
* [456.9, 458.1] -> 24.3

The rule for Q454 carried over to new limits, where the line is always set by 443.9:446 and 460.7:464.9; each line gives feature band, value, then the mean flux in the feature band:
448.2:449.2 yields -0.058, 22.6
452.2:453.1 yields 0.013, 22.1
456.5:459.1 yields -0.033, 24.2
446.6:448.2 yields 0.013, 20.9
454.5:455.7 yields 0.021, 22.4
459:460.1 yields 0.033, 23.1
